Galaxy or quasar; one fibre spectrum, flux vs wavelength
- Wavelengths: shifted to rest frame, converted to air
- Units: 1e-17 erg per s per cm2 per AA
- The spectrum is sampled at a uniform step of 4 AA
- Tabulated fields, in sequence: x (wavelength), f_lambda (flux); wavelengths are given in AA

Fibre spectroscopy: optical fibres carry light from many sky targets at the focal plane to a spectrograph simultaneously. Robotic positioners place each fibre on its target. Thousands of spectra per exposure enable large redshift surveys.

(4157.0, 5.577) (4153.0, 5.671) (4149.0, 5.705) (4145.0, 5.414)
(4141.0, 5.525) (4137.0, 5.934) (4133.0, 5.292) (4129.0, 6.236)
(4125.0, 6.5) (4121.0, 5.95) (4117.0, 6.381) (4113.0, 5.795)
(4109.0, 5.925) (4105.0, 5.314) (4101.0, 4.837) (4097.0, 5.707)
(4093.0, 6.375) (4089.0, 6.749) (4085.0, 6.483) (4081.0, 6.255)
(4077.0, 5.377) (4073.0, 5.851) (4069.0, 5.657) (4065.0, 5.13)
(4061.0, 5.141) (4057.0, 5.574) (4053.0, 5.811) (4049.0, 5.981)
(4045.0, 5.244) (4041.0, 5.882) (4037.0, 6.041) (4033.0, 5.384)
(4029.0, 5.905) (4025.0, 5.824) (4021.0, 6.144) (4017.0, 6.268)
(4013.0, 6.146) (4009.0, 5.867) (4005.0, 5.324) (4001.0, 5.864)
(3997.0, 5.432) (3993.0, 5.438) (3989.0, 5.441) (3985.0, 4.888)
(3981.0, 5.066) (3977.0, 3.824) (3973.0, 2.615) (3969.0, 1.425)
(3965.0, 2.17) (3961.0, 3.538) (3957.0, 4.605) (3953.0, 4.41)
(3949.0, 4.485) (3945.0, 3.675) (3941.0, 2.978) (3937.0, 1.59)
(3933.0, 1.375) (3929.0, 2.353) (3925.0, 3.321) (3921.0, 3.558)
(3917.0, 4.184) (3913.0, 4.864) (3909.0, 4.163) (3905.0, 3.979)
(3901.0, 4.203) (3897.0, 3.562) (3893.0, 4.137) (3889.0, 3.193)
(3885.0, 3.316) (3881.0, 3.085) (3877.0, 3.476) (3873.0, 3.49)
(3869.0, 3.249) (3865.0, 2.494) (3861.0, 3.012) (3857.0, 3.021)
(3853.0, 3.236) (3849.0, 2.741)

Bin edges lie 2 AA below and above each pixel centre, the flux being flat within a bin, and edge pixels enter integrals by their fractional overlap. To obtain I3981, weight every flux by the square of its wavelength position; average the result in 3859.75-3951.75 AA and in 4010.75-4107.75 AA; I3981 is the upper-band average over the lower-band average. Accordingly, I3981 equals 1.85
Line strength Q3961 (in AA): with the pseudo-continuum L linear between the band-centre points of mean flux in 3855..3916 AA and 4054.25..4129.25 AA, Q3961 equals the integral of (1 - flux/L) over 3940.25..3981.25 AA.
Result 8.5 AA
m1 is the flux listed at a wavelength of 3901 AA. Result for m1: 4.203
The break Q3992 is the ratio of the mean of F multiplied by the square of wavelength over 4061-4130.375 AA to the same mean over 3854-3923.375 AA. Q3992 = 1.82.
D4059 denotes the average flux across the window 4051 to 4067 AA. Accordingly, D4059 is 5.41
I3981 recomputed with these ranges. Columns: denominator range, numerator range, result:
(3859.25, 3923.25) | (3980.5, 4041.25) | 1.67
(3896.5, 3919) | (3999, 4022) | 1.49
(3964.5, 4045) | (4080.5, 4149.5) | 1.22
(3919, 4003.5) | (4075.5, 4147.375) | 1.70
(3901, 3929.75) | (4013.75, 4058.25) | 1.60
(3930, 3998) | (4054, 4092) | 1.68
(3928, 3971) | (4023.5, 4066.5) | 1.98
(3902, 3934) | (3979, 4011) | 1.58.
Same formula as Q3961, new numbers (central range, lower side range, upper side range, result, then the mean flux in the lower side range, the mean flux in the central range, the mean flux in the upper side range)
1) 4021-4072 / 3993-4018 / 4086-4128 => 1.7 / 5.77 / 5.66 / 5.97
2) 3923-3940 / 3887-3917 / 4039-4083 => 8.3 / 4.03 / 2.21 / 5.63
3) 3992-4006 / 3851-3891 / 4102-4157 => -3.4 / 3.16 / 5.53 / 5.79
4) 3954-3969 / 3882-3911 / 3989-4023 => 5.2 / 3.77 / 3.23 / 5.79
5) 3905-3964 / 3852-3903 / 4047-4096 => 8.2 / 3.35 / 3.5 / 5.86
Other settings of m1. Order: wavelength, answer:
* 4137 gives 5.934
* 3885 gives 3.316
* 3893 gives 4.137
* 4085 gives 6.483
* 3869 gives 3.249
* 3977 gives 3.824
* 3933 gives 1.375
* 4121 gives 5.95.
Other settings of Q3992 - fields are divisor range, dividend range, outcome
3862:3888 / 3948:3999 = 1.36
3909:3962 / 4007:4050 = 1.77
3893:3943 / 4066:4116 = 1.89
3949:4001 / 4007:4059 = 1.45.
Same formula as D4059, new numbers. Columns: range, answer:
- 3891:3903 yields 3.97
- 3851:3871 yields 3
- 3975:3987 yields 4.59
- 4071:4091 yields 6.14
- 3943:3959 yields 4.29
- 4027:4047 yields 5.69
